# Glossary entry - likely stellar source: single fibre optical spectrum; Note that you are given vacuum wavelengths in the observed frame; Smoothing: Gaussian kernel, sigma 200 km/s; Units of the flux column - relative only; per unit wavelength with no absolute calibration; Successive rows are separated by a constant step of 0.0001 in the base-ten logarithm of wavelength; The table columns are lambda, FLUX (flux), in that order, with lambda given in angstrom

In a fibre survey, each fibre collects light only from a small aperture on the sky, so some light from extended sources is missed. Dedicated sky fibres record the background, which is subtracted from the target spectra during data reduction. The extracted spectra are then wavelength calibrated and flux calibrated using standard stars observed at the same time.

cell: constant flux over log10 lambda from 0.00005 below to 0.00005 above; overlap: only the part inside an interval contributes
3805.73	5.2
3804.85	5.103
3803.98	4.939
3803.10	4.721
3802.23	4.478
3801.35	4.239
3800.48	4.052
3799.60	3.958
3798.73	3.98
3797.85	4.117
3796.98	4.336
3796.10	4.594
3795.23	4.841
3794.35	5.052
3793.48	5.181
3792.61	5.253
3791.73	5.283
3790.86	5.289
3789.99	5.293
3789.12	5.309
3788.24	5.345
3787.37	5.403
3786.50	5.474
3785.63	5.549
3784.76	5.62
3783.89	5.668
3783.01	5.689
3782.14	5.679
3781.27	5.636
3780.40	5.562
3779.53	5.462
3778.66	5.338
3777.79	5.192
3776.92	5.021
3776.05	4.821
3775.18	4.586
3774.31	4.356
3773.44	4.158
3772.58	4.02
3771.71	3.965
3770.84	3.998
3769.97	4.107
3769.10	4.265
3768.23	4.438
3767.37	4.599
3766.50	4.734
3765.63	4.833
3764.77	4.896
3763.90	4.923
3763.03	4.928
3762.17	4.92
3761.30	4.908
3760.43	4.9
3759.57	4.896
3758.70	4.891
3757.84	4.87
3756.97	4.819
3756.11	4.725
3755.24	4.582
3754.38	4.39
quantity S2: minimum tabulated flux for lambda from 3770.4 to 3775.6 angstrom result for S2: 3.965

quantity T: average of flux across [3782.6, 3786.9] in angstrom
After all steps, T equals 5.6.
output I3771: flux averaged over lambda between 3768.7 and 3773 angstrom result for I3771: 4.06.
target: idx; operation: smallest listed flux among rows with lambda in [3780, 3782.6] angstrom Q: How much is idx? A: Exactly 5.562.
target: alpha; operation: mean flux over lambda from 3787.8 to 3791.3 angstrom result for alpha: 5.31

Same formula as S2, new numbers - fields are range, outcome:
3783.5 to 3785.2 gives 5.62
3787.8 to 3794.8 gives 5.052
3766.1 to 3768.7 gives 4.438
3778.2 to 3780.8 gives 5.338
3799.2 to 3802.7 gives 3.958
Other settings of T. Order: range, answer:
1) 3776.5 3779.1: 5.18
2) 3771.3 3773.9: 4.06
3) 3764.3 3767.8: 4.77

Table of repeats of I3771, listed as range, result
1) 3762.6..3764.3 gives 4.92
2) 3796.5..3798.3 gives 4.22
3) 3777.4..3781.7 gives 5.44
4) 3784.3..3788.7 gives 5.48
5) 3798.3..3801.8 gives 4.06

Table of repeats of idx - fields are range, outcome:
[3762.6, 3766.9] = 4.734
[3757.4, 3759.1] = 4.87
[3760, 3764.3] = 4.9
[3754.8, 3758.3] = 4.582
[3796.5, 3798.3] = 4.117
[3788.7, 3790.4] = 5.293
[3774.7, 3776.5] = 4.586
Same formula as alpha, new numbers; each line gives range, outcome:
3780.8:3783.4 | 5.67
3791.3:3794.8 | 5.18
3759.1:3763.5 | 4.91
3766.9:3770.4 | 4.36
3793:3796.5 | 4.93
